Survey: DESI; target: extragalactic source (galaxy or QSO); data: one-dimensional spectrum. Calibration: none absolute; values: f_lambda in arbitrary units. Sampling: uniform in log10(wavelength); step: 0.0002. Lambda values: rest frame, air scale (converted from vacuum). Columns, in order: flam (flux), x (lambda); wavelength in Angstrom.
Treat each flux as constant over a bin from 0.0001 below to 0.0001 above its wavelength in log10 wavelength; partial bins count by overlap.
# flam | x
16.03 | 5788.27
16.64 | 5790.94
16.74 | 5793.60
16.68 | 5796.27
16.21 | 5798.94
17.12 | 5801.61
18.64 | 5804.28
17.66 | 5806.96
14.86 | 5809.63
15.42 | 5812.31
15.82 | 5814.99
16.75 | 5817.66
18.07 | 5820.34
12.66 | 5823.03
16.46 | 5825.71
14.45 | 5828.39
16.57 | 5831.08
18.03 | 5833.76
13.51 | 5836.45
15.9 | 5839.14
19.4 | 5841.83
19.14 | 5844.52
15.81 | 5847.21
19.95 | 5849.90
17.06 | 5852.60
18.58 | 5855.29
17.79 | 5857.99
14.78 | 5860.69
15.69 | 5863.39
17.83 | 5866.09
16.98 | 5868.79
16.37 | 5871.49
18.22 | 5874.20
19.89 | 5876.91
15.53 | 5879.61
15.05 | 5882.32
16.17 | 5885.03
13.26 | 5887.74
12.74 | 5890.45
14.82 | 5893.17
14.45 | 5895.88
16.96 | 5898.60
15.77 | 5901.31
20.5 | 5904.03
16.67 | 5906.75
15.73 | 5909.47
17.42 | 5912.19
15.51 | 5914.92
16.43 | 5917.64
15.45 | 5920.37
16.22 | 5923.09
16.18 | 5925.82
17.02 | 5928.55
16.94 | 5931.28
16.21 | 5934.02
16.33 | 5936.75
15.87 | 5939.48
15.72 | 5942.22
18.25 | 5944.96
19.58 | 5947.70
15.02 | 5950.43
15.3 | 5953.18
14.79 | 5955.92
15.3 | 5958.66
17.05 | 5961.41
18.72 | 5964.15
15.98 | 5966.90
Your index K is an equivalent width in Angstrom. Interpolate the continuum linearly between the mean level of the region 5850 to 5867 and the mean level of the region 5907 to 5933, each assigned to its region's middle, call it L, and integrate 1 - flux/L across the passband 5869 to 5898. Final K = 1.88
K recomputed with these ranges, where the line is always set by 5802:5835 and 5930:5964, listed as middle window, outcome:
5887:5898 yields 1.56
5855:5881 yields -1.19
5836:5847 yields -0.55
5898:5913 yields -0.71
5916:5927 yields 0.24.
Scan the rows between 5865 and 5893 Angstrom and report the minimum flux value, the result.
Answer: 12.74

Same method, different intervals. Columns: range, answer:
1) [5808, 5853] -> 12.66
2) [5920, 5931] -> 15.45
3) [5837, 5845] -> 15.9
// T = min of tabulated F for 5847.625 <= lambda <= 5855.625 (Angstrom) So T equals 17.06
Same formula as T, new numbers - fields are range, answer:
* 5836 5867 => 13.51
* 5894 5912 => 14.45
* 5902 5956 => 14.79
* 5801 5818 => 14.86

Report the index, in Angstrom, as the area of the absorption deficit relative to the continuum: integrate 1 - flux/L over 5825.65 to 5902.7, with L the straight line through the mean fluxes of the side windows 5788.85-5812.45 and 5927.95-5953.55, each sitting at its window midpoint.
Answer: 1.1 Angstrom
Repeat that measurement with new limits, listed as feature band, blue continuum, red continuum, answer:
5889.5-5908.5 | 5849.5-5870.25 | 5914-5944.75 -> 0.7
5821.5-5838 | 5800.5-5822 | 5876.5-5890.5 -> 1.1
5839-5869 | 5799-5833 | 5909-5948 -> -2.1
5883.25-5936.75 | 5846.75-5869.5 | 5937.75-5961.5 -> 2.1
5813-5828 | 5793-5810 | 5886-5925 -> 0.8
